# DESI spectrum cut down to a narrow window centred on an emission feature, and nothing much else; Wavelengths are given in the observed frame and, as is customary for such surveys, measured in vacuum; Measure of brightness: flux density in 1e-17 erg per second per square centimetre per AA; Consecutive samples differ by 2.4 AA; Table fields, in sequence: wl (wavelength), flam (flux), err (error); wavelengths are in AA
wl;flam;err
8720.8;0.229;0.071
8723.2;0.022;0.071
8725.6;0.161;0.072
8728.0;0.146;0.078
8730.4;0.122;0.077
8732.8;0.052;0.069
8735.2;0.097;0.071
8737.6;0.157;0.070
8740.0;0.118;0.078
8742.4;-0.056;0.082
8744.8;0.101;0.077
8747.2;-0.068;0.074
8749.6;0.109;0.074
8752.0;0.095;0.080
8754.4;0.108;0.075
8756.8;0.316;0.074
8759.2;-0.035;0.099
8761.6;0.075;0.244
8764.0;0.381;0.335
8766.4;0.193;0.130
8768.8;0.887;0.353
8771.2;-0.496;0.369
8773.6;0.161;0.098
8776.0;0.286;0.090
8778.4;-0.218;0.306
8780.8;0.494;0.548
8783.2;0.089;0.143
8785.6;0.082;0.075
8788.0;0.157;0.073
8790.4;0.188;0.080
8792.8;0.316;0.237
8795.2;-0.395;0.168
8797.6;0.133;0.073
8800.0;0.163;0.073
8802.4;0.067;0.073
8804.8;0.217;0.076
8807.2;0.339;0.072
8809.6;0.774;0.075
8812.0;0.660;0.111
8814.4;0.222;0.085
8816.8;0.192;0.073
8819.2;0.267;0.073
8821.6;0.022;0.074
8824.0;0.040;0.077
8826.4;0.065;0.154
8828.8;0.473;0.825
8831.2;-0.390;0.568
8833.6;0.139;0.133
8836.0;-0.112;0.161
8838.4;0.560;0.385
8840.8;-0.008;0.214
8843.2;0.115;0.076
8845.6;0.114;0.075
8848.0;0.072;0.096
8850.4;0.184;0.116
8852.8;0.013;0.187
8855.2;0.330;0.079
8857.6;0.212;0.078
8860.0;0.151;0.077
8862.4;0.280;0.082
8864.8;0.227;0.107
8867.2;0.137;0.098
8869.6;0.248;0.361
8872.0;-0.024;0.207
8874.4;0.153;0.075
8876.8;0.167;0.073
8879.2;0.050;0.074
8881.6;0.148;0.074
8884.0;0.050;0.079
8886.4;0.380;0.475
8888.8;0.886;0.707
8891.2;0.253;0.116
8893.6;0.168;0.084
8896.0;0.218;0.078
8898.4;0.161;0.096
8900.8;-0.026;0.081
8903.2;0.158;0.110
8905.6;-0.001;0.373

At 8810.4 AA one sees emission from H-gamma 4340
